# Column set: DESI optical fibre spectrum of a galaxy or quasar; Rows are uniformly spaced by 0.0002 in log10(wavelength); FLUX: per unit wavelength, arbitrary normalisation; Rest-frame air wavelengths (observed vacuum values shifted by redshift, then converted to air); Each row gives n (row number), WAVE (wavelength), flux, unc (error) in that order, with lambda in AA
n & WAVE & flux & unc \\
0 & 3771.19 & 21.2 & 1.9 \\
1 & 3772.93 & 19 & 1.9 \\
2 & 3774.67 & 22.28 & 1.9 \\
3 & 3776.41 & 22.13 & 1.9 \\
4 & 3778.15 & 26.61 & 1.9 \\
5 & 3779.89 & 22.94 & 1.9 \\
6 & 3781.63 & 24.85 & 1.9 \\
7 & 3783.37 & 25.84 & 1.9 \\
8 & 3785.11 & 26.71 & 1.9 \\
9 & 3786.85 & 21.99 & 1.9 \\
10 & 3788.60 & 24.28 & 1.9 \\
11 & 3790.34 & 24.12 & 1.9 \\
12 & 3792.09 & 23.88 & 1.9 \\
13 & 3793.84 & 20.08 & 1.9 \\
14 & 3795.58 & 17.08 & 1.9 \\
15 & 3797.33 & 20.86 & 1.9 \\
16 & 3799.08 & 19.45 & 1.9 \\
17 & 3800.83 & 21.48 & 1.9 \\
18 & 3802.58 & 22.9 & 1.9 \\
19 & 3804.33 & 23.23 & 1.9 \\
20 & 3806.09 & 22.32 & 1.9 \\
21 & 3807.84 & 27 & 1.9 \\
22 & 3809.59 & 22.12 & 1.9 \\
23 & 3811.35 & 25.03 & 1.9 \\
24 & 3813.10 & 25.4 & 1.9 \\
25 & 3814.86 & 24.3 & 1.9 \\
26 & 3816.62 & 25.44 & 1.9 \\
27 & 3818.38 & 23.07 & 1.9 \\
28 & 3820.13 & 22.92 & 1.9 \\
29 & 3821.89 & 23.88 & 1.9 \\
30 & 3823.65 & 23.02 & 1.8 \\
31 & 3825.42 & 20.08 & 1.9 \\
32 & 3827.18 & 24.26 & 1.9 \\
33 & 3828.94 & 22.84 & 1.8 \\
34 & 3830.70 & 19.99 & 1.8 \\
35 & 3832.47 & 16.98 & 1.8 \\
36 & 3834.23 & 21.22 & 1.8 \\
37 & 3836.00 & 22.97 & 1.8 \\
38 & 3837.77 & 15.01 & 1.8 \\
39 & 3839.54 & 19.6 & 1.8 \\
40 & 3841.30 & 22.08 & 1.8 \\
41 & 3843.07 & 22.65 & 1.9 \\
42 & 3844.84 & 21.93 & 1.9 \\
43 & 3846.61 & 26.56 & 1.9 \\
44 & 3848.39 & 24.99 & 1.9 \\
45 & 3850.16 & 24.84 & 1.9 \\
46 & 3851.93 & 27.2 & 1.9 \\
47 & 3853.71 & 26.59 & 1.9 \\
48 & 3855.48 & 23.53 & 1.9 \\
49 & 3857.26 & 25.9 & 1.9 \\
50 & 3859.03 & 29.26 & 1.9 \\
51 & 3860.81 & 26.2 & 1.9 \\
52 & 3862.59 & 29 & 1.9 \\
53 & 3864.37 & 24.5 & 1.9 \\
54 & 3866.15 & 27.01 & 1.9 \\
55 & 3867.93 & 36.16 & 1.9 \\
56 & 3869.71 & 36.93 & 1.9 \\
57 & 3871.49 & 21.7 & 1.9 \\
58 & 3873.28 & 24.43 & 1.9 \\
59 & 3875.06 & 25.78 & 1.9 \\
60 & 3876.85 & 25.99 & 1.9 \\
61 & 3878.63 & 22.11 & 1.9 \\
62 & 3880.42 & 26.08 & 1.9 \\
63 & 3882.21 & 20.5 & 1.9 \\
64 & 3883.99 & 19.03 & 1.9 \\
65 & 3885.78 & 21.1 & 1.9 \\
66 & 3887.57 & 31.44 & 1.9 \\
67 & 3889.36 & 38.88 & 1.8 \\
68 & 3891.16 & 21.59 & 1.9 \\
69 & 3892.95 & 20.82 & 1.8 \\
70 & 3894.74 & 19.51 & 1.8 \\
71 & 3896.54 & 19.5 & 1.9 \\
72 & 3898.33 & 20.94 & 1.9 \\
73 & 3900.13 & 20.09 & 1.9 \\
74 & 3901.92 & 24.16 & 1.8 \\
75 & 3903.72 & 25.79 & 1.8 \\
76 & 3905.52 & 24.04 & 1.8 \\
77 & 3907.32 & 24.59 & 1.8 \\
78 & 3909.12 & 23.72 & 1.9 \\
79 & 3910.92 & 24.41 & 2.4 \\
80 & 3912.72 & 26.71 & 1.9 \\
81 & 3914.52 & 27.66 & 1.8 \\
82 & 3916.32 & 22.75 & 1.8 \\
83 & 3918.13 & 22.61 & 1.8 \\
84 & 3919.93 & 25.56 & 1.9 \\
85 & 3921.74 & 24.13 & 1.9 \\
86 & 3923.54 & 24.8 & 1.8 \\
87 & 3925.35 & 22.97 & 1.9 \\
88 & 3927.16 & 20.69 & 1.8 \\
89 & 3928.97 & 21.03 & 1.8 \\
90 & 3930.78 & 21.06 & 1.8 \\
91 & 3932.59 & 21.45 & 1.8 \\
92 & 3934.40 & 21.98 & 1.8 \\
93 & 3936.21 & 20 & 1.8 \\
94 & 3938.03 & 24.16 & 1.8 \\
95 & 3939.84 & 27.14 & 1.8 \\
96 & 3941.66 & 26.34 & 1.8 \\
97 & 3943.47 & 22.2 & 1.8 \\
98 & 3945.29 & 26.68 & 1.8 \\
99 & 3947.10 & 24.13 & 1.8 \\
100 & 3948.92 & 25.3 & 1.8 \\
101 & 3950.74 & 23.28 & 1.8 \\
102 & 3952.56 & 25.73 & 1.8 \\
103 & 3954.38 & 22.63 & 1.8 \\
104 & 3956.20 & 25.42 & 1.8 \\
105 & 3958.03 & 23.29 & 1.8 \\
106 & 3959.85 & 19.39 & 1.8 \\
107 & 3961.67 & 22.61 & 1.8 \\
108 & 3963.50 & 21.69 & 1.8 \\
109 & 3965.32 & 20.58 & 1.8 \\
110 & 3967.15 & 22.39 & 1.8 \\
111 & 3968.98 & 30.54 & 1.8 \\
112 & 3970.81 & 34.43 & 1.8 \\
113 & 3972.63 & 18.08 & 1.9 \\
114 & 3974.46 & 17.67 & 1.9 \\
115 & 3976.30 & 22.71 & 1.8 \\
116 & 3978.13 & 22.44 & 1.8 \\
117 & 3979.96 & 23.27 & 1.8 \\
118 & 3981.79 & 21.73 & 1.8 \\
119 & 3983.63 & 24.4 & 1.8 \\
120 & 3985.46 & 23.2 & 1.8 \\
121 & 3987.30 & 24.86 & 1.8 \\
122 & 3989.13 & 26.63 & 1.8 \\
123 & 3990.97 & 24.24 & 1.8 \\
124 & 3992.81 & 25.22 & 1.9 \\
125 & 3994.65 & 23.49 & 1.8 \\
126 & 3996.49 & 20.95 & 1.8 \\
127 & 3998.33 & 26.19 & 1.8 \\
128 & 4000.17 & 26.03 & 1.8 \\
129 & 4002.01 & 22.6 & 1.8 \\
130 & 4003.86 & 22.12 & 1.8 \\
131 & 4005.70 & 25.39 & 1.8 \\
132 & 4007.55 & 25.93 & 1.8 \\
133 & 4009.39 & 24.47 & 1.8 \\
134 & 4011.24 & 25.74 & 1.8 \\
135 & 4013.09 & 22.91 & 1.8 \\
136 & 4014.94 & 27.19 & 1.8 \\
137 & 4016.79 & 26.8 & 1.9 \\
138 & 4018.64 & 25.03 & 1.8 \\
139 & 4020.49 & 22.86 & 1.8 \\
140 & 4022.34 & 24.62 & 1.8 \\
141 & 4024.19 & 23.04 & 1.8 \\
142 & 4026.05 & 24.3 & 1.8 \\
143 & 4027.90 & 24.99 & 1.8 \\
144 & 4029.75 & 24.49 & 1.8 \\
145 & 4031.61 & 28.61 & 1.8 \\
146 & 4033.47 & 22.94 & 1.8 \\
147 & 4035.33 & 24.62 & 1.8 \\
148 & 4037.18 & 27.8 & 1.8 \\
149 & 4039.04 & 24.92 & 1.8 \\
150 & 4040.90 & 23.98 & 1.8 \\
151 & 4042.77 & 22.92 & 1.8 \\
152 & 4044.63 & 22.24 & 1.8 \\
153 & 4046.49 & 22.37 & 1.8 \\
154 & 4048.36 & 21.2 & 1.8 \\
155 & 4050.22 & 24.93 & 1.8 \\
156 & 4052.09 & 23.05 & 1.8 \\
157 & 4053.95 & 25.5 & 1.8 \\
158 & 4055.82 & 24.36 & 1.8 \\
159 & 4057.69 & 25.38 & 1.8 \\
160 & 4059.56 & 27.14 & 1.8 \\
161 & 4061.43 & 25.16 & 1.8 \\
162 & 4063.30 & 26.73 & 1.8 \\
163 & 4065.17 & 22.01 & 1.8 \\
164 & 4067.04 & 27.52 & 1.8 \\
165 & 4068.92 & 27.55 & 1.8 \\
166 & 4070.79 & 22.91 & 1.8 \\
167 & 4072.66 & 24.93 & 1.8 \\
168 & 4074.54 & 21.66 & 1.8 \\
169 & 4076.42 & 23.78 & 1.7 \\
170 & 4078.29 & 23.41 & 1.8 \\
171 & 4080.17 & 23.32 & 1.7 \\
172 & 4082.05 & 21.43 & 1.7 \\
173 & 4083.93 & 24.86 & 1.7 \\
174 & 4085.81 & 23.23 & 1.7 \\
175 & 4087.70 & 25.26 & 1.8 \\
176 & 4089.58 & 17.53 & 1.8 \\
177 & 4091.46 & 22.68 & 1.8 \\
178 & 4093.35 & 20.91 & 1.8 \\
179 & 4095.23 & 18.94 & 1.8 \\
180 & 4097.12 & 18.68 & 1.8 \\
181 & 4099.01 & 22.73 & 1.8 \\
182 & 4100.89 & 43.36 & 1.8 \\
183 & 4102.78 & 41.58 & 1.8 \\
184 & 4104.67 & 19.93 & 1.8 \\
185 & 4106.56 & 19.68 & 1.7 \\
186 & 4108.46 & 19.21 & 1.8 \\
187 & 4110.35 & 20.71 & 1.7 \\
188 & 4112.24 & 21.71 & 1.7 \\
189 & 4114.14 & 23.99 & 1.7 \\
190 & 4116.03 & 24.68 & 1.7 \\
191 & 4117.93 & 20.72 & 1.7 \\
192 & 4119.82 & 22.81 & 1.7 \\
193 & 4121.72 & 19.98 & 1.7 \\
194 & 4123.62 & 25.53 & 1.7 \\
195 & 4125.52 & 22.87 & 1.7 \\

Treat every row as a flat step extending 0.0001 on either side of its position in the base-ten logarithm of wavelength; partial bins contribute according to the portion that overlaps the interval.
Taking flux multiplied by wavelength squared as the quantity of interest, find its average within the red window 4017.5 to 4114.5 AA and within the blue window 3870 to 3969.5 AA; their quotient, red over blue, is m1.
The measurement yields 1.10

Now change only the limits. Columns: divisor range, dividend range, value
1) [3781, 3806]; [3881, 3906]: 1.09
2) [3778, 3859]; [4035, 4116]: 1.19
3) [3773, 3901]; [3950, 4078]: 1.11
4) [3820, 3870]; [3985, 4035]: 1.10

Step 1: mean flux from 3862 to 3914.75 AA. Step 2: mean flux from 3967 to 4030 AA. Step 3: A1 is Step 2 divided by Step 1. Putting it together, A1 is 0.97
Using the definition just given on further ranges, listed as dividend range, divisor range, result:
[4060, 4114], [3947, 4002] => 1.01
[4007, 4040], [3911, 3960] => 1.06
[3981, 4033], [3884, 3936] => 1.04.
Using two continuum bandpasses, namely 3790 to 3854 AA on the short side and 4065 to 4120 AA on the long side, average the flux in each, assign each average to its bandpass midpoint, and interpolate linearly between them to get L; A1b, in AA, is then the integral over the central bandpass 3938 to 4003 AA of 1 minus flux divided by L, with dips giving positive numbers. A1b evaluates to -2.0 AA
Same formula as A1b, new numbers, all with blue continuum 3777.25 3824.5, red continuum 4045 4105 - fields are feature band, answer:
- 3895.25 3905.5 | 0.7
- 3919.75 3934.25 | 0.8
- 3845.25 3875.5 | -4.4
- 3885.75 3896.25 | -0.8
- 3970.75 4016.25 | 0.5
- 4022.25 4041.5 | -0.5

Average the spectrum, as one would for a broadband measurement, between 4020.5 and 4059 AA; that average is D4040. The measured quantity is 24.3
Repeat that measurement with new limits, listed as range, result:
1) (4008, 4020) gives 25.3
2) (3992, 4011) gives 24.3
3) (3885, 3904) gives 23.9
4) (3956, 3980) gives 23.1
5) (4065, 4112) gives 23.9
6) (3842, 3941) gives 24.6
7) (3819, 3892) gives 24.6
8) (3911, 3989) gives 23.6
